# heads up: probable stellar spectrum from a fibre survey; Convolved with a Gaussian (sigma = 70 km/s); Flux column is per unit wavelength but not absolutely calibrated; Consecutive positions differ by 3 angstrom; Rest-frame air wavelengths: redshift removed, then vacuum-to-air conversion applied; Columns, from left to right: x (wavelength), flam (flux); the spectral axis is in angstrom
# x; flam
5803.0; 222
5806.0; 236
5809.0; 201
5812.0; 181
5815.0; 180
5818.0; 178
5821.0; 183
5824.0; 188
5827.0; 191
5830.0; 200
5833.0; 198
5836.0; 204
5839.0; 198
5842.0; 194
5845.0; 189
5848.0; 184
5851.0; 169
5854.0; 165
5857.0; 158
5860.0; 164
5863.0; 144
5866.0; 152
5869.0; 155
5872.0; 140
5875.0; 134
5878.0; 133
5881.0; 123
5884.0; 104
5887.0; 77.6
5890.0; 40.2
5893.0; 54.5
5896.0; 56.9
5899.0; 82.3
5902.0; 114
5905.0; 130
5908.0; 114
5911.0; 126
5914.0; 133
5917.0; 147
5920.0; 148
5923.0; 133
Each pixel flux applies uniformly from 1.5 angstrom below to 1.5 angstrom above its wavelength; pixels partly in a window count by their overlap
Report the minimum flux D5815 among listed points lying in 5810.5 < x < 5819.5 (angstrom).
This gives 178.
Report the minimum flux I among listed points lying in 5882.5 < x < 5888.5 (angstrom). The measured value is 77.6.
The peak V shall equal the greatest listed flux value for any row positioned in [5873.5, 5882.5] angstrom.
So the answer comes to 134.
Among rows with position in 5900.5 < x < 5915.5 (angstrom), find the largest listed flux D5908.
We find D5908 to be 133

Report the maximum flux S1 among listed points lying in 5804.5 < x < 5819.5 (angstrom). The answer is 236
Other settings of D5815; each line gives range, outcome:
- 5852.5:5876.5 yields 134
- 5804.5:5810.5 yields 201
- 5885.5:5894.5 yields 40.2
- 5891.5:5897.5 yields 54.5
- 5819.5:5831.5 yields 183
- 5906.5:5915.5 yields 114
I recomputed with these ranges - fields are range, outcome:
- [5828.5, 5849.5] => 184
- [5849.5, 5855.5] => 165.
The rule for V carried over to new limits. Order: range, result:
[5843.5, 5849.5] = 189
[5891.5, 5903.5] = 114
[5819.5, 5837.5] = 204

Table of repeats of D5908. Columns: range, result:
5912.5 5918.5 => 147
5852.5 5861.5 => 165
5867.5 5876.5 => 155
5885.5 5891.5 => 77.6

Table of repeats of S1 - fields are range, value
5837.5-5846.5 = 198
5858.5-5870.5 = 164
